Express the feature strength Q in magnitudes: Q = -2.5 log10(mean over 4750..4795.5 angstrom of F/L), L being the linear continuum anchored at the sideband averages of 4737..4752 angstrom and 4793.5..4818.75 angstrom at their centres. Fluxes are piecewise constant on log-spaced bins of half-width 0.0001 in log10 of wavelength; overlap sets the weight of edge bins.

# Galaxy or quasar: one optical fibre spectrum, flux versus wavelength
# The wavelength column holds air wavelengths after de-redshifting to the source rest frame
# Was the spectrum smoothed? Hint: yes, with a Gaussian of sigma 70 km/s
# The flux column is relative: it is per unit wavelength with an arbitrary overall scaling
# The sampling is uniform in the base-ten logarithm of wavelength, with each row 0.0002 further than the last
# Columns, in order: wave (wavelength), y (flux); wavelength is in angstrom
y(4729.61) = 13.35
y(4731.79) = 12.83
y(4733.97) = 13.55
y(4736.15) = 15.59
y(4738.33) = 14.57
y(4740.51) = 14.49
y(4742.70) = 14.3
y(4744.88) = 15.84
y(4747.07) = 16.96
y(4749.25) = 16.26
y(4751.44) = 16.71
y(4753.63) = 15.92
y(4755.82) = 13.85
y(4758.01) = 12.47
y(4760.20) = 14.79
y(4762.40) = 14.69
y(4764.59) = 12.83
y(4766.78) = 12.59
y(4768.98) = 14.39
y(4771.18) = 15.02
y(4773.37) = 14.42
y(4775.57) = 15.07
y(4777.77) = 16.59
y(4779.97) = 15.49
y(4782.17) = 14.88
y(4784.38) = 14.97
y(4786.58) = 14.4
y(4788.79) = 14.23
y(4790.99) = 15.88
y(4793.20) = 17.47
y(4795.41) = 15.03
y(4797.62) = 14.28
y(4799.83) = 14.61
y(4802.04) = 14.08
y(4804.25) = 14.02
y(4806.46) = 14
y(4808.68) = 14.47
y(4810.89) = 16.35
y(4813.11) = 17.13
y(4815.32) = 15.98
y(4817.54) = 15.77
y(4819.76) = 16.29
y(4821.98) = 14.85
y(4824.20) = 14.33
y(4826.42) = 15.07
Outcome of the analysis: 0.04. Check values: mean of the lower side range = 15.6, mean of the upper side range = 15.1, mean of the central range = 14.8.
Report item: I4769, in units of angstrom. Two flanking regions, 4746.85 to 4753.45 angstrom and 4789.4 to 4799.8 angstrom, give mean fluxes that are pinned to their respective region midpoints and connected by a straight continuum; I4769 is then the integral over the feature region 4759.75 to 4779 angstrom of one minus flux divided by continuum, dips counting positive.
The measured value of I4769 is 1.9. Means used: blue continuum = 16.5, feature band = 14.5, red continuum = 15.5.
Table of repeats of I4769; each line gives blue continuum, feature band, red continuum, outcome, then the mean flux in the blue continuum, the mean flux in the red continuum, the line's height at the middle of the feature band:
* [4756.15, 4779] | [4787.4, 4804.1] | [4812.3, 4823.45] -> 0.2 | 14.3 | 15.9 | 15.2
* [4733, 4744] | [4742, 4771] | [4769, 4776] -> -0.2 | 14.5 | 14.8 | 14.7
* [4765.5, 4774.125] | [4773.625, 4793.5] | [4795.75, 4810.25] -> -1.6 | 14.1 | 14.4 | 14.2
